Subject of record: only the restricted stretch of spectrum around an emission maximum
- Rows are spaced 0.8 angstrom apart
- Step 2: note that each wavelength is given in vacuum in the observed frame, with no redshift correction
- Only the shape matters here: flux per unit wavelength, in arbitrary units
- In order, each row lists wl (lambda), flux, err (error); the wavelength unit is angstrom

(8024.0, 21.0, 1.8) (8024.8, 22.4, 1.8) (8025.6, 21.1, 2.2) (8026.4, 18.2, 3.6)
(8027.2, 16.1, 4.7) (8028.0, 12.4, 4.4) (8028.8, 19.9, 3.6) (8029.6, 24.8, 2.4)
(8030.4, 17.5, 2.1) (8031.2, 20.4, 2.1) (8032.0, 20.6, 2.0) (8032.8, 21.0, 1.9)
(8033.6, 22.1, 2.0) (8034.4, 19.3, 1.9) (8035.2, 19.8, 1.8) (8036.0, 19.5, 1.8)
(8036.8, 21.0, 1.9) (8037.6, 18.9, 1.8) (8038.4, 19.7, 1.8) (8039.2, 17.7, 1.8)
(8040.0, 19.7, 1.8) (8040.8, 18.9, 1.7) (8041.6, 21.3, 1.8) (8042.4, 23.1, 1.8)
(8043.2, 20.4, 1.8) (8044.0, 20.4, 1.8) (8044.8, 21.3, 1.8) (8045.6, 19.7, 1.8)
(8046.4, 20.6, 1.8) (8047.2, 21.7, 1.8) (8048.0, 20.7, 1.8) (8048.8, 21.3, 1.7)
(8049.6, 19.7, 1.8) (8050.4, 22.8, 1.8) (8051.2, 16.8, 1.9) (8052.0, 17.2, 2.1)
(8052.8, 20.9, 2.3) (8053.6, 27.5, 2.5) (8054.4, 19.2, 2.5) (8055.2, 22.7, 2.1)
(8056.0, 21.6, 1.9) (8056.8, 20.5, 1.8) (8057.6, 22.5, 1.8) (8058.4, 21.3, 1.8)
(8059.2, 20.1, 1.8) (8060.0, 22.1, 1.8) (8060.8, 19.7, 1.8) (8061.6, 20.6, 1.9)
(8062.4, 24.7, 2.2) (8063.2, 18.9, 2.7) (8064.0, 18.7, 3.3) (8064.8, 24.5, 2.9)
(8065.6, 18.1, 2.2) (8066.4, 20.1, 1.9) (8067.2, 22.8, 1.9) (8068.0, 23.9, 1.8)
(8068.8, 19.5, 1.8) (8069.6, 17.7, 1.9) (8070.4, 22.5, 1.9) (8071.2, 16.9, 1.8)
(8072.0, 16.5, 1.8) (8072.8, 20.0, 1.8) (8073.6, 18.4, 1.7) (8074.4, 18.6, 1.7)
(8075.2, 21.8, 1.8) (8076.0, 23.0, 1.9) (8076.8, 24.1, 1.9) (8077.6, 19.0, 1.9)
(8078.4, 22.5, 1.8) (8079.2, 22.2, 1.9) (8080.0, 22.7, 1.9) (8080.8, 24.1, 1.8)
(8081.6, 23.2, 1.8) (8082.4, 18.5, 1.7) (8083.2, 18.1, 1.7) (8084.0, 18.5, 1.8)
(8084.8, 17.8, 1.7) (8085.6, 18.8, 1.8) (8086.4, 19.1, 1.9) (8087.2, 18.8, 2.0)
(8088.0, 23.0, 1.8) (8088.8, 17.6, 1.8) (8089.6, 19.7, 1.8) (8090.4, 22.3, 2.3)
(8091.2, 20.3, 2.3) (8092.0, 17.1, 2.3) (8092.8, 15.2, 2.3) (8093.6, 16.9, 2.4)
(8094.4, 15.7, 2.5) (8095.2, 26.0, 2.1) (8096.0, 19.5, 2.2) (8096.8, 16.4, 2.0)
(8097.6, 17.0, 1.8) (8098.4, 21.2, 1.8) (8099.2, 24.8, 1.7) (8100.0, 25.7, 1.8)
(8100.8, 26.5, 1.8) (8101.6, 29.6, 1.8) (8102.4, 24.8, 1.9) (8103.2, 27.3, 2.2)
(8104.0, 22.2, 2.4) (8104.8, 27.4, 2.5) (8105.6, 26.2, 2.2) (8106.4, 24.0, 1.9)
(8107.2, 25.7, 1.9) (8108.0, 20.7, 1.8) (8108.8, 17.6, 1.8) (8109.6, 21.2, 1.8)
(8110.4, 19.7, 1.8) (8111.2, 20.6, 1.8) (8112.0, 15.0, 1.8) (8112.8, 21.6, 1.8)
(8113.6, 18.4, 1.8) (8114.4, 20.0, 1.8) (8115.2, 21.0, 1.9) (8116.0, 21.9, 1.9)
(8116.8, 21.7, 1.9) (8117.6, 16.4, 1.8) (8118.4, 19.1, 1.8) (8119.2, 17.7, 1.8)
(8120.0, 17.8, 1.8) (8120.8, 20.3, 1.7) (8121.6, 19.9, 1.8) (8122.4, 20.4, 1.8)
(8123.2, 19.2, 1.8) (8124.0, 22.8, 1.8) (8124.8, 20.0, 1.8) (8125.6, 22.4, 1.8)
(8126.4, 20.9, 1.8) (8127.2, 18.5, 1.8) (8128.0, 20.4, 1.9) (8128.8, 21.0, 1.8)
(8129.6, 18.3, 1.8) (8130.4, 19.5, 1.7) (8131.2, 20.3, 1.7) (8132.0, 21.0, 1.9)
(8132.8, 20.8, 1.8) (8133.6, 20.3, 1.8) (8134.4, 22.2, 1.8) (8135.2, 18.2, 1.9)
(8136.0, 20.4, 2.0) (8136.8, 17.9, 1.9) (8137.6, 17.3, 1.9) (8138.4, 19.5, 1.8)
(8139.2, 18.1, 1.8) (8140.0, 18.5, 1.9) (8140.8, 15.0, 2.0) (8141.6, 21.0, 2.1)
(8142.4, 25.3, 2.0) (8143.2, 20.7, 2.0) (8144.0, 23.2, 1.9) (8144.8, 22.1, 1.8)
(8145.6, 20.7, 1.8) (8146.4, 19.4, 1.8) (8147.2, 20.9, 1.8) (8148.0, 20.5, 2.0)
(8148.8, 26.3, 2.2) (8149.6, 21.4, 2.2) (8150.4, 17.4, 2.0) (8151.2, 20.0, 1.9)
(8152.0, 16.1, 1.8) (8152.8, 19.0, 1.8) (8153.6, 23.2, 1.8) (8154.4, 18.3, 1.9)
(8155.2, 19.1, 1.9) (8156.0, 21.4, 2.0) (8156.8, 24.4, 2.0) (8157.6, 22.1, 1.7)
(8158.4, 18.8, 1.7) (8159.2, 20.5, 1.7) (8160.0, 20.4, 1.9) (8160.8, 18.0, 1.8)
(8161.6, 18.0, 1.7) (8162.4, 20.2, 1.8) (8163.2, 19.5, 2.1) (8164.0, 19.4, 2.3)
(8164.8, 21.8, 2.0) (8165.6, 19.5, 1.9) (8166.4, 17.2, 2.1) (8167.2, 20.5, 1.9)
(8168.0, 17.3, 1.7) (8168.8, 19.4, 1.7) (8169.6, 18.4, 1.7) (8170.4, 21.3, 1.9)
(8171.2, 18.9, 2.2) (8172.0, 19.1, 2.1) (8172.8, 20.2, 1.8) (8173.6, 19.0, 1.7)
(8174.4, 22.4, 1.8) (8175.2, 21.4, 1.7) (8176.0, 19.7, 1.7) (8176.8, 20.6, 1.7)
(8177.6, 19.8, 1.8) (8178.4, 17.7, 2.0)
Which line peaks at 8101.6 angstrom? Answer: [N II]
